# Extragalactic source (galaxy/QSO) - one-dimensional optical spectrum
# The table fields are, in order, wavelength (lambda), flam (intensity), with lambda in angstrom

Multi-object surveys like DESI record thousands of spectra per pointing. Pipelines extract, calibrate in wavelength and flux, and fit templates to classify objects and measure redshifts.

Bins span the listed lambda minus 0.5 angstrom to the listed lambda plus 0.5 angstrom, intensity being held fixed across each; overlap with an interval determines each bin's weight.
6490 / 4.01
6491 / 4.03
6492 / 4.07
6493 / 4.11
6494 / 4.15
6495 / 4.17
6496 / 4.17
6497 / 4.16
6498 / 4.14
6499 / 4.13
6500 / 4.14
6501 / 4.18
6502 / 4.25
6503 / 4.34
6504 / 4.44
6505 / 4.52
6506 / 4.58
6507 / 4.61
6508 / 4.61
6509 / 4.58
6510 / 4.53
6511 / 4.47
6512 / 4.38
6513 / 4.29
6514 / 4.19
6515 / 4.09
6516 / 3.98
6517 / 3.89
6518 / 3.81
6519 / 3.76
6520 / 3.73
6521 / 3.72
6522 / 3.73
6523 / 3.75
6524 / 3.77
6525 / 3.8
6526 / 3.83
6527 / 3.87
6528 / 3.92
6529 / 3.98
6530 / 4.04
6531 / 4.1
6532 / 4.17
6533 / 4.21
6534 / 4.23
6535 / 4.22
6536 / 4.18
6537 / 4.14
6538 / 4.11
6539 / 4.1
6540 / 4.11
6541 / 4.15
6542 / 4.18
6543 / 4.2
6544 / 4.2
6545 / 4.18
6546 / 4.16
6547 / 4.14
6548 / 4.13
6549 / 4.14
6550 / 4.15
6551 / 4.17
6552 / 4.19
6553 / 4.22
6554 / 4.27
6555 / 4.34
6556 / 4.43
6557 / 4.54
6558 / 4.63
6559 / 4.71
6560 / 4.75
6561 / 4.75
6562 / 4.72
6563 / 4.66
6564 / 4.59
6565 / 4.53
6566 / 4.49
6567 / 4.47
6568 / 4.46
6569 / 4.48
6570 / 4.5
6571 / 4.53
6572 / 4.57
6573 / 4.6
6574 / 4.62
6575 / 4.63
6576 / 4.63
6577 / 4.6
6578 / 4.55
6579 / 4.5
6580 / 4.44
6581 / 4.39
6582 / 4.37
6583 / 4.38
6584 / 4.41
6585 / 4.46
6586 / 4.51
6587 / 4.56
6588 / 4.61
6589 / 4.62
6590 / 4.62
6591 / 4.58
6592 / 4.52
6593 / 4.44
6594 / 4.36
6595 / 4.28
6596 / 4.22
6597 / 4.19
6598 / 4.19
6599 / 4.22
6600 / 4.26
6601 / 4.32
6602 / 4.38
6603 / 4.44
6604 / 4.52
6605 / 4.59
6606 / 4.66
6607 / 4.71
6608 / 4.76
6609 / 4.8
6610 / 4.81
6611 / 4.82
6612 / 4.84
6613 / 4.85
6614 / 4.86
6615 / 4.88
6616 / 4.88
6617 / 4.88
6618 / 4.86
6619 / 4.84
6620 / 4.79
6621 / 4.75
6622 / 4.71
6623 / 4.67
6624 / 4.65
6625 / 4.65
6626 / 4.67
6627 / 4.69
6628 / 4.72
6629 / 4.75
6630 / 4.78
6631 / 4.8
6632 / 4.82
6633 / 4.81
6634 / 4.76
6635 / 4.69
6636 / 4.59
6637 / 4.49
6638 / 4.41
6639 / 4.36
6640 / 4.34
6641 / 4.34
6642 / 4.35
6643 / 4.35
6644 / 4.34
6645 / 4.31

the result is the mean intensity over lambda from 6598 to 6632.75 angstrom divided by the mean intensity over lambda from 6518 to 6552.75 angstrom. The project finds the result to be 1.2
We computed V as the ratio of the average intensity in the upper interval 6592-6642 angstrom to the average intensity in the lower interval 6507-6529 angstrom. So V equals 1.1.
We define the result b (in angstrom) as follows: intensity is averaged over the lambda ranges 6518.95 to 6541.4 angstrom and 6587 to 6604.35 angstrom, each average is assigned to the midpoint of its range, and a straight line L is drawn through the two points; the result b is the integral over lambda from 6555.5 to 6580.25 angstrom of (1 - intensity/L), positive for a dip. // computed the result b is -2.06 angstrom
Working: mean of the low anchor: 3.99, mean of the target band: 4.58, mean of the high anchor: 4.4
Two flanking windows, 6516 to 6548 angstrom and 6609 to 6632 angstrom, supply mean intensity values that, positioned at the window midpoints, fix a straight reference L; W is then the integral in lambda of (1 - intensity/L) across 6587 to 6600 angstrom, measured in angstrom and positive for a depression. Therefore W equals 0.4 angstrom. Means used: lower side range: 4.01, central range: 4.4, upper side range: 4.78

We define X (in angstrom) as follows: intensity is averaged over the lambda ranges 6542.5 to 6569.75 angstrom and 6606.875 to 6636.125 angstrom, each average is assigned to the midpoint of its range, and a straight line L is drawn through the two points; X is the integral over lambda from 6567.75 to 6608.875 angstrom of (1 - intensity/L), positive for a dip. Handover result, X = 0.9 angstrom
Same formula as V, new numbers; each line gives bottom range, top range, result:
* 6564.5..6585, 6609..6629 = 1.06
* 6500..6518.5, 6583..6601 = 1.02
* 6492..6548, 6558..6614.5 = 1.10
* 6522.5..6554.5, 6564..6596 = 1.10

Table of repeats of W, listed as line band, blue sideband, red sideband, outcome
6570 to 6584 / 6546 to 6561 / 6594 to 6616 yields -0.24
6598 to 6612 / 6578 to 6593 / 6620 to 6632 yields 0.15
